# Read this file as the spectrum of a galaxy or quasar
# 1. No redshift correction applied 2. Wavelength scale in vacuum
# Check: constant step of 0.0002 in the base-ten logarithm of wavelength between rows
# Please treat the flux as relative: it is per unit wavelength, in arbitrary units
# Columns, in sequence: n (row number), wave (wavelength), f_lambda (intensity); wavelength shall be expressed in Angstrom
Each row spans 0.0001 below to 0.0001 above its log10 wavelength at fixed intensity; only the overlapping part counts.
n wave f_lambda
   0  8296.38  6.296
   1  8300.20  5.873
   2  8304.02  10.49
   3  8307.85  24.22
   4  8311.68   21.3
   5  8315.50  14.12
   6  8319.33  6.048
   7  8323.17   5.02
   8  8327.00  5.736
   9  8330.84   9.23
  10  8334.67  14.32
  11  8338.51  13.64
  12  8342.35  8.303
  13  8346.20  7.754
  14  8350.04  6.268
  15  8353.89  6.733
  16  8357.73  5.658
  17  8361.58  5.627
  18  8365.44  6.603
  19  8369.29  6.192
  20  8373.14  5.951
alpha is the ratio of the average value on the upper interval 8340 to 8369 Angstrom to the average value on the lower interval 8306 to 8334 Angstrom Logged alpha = 0.55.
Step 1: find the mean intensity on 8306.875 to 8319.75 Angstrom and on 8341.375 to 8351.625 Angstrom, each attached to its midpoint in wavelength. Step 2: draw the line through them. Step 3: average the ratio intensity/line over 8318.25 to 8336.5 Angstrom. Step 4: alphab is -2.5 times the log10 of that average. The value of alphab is 0.44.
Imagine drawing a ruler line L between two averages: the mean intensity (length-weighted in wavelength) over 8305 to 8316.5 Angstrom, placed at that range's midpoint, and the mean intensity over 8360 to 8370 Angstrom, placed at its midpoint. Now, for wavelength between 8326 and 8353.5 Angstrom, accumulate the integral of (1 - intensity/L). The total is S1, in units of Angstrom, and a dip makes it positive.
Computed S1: 6.8 Angstrom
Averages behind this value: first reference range 19.6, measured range 9.3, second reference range 6.15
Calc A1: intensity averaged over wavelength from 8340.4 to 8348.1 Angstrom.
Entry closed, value 8.04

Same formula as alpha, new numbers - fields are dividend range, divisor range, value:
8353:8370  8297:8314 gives 0.42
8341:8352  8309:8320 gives 0.48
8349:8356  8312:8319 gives 0.47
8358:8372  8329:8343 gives 0.52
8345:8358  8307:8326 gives 0.51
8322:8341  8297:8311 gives 0.72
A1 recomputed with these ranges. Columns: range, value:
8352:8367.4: 6.16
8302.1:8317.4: 17.5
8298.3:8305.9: 8.18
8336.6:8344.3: 10.9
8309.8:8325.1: 11.6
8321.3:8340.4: 9.6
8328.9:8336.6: 11.8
